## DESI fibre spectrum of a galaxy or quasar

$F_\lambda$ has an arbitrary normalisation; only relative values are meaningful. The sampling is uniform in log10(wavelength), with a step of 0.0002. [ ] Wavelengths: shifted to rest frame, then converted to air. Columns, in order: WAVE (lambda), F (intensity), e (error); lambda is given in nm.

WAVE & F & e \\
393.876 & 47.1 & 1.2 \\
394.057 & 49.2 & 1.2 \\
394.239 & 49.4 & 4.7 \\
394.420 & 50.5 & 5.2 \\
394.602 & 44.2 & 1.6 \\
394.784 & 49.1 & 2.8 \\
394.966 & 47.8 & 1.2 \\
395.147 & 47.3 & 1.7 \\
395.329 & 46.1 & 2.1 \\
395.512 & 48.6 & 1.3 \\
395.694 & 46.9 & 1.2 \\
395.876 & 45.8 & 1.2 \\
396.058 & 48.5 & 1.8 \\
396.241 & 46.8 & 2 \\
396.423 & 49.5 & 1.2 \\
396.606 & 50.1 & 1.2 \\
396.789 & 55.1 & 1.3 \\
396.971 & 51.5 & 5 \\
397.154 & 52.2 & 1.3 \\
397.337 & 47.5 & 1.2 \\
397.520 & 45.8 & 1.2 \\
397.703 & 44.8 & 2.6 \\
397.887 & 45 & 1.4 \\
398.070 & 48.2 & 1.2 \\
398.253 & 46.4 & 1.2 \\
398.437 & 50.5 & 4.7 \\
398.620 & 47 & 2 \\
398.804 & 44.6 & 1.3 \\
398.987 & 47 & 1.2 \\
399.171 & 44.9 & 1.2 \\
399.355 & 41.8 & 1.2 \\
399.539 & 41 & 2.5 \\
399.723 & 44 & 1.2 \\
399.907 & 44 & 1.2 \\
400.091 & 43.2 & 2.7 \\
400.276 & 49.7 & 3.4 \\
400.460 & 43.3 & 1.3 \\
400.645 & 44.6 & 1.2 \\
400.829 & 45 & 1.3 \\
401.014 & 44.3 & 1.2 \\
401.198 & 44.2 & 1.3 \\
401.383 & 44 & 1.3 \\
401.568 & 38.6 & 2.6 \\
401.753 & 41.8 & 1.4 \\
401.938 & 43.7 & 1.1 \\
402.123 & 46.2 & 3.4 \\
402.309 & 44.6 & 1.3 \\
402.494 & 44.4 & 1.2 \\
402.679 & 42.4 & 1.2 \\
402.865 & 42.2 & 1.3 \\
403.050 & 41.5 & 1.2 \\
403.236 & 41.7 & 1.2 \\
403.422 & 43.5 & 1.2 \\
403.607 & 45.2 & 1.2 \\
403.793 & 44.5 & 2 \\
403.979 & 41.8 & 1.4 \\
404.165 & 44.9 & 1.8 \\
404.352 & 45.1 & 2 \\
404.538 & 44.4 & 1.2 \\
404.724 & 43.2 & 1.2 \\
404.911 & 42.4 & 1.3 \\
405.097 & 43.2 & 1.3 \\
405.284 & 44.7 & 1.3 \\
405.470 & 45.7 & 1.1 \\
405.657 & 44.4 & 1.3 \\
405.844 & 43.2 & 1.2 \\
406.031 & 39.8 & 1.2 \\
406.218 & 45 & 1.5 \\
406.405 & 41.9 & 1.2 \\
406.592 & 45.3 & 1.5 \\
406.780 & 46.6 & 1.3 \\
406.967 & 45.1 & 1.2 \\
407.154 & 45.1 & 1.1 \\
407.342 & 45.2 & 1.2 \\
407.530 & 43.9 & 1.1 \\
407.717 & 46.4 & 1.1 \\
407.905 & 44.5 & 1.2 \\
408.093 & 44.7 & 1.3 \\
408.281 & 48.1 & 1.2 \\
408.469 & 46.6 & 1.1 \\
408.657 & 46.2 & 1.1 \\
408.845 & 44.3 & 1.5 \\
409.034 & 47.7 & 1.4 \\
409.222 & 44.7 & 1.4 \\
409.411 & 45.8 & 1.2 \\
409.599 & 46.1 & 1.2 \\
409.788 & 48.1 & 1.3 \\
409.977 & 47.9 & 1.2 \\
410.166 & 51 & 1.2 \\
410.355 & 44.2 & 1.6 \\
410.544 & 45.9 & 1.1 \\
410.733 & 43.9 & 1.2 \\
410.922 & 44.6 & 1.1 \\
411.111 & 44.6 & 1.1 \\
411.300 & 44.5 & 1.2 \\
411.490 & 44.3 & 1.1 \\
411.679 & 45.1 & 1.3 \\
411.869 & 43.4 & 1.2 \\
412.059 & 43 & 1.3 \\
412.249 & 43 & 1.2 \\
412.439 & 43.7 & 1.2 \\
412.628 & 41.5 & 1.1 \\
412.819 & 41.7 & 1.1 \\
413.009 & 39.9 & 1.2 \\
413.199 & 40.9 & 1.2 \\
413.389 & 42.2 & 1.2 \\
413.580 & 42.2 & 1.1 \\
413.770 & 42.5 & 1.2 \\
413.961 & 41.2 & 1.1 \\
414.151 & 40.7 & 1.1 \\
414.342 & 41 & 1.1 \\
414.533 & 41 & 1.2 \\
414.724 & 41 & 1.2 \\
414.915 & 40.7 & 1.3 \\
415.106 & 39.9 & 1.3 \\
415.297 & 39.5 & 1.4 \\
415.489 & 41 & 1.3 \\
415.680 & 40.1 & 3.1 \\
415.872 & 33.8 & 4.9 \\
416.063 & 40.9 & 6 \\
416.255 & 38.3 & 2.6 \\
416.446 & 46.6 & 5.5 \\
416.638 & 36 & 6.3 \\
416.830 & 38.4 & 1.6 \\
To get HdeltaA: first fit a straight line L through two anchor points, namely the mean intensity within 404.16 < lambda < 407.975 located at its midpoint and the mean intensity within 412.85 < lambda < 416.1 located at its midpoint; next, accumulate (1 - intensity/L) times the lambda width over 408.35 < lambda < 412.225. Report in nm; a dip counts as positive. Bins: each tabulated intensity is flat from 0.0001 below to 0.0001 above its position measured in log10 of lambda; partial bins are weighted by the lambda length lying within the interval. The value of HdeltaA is -0.29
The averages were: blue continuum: 44.3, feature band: 45.6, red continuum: 40.5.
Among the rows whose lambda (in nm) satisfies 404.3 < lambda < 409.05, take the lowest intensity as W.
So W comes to 39.8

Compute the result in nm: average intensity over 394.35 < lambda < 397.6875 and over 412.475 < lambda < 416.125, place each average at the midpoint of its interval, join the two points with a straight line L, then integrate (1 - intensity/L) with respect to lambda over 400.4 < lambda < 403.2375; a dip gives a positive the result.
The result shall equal 0.163 nm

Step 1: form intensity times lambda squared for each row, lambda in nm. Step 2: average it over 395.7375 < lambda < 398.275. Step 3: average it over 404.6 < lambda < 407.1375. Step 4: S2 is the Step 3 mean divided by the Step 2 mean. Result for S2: 0.9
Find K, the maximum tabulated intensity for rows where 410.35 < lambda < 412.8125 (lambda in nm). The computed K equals 45.9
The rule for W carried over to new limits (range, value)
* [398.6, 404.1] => 38.6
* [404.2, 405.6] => 42.4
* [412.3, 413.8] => 39.9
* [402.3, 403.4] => 41.5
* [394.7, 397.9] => 44.8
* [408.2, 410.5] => 44.2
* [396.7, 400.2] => 41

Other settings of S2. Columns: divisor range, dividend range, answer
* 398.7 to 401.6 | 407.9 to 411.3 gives 1.09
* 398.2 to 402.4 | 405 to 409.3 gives 1.04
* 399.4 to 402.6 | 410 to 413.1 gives 1.06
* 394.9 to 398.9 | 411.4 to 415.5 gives 0.94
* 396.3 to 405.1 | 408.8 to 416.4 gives 1.01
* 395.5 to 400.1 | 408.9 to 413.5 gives 1.01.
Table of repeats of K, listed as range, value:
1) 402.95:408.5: 48.1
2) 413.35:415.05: 42.5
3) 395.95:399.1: 55.1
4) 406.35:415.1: 51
